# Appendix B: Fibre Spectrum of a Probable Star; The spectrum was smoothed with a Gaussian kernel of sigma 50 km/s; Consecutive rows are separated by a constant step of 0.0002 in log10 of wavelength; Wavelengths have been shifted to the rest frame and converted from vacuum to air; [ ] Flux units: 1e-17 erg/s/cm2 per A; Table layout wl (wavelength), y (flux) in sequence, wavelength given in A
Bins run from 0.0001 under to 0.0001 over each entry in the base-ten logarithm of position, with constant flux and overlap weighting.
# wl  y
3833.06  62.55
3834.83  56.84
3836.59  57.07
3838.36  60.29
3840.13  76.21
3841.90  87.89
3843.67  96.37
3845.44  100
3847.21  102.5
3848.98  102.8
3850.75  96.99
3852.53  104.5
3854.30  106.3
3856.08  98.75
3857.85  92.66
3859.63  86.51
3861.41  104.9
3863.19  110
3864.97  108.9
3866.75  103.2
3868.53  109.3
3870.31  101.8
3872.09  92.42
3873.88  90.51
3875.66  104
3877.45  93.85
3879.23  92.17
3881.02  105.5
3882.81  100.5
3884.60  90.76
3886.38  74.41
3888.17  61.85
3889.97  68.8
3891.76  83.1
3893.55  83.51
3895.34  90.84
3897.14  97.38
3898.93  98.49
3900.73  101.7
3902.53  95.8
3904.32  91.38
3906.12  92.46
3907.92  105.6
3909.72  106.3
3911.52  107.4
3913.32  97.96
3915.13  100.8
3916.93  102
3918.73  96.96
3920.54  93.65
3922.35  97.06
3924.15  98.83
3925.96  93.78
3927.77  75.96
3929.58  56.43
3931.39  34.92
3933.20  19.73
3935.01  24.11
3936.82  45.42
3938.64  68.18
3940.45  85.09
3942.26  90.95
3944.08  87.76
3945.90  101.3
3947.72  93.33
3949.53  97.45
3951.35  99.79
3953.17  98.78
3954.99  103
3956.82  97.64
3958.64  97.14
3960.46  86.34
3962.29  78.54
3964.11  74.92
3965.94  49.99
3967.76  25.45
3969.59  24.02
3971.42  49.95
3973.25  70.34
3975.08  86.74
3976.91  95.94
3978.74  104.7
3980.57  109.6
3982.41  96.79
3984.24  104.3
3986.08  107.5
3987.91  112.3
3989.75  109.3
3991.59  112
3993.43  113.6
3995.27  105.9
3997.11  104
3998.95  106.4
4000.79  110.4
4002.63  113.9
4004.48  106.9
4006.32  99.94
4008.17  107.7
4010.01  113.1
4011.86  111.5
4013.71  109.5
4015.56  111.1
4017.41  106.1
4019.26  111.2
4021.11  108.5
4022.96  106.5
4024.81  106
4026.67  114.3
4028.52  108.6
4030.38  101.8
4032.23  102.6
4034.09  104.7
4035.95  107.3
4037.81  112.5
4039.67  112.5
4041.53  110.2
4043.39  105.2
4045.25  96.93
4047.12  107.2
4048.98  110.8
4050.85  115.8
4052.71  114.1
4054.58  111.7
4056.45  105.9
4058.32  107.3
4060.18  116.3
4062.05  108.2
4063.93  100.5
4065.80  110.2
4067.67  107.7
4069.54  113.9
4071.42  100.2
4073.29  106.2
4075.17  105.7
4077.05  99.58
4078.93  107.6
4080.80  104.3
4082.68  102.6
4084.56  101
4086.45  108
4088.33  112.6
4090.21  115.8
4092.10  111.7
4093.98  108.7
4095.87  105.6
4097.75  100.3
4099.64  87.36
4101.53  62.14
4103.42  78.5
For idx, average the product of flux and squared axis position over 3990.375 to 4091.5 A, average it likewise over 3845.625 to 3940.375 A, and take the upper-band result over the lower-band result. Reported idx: 1.30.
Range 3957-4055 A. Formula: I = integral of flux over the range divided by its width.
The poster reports 99.7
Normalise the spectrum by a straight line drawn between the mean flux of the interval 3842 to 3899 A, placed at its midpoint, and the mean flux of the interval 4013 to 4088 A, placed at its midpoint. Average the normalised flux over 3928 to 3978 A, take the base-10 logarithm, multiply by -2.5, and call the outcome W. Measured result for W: 0.36 mag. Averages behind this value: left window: 95.3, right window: 108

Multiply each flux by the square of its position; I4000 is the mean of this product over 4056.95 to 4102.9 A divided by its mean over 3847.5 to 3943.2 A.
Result 1.3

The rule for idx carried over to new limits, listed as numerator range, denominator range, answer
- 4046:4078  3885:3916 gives 1.28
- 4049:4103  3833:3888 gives 1.26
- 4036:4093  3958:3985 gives 1.48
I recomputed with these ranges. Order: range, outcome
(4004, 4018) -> 108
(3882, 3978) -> 82.1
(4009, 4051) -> 108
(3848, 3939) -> 89.5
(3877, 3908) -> 90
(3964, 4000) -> 88.6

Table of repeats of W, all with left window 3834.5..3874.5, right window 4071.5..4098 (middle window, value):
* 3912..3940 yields 0.296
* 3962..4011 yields 0.096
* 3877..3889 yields 0.082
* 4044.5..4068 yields -0.040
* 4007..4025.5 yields -0.066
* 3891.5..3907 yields 0.036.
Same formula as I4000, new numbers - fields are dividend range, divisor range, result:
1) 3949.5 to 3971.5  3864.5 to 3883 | 0.79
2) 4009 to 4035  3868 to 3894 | 1.29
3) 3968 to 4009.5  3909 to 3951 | 1.22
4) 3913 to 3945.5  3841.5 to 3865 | 0.79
